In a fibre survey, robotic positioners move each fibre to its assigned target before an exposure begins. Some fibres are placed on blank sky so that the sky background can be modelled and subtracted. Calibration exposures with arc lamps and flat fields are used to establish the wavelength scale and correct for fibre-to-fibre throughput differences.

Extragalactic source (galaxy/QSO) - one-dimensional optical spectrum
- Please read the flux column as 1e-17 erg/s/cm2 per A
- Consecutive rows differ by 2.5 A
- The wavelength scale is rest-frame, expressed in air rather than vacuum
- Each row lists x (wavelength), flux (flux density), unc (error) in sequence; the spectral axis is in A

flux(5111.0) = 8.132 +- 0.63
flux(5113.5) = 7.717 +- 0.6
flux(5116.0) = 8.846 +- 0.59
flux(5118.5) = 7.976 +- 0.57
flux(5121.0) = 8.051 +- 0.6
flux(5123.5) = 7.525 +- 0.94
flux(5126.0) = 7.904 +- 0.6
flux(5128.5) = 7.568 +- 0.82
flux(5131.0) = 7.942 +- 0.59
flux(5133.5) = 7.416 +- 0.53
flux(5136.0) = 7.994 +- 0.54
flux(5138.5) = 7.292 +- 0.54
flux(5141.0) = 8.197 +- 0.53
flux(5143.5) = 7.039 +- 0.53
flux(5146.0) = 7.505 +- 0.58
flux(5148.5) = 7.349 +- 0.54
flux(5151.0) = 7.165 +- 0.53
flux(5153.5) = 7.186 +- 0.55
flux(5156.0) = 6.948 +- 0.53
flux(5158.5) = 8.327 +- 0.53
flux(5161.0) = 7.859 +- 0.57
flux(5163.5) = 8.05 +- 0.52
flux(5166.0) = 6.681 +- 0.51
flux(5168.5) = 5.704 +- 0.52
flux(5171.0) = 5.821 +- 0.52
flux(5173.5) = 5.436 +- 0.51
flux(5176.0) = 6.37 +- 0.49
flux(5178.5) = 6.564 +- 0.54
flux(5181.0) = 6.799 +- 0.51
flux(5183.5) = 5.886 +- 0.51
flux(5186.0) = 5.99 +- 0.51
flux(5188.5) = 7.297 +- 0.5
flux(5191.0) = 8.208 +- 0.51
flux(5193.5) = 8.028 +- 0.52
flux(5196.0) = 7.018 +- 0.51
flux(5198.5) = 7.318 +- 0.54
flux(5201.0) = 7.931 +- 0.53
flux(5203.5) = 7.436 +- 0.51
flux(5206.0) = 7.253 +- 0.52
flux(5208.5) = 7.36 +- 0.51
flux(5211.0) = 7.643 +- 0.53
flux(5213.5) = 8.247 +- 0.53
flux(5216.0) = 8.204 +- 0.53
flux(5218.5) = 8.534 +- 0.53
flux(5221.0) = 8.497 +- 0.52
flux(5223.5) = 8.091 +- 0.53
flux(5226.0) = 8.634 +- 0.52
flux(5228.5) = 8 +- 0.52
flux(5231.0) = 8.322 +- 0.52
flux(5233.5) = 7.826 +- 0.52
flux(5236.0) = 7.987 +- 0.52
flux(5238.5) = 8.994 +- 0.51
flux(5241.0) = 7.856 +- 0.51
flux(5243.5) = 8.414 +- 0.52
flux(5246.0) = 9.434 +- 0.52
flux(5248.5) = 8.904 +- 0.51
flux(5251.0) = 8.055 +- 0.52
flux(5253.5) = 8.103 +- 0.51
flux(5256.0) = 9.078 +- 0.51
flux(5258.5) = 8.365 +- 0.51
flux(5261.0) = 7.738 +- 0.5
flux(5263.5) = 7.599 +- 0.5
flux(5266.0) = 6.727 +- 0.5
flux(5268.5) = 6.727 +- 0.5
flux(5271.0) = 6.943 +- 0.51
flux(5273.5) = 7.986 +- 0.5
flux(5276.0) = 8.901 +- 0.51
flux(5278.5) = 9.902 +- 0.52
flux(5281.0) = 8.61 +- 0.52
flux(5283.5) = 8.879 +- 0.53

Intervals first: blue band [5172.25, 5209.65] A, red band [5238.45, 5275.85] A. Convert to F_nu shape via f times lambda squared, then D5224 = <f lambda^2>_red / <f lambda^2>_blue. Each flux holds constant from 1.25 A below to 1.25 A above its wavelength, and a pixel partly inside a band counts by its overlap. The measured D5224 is 1.2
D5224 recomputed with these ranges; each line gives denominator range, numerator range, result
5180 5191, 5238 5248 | 1.33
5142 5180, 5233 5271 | 1.21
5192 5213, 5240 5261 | 1.15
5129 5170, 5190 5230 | 1.09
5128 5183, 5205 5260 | 1.20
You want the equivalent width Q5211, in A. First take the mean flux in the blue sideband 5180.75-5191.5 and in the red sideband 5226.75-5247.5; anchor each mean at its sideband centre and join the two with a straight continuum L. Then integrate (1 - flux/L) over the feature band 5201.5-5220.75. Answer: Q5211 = -0.8 A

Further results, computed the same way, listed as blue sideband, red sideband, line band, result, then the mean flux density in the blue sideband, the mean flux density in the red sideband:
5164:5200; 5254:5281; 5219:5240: -2.45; 6.69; 8.03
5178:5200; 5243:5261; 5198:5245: -1.33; 7.04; 8.57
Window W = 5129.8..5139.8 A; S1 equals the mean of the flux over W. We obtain 7.66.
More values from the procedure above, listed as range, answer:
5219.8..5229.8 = 8.3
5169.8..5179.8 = 6.05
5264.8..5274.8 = 7.11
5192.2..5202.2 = 7.58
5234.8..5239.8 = 8.49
